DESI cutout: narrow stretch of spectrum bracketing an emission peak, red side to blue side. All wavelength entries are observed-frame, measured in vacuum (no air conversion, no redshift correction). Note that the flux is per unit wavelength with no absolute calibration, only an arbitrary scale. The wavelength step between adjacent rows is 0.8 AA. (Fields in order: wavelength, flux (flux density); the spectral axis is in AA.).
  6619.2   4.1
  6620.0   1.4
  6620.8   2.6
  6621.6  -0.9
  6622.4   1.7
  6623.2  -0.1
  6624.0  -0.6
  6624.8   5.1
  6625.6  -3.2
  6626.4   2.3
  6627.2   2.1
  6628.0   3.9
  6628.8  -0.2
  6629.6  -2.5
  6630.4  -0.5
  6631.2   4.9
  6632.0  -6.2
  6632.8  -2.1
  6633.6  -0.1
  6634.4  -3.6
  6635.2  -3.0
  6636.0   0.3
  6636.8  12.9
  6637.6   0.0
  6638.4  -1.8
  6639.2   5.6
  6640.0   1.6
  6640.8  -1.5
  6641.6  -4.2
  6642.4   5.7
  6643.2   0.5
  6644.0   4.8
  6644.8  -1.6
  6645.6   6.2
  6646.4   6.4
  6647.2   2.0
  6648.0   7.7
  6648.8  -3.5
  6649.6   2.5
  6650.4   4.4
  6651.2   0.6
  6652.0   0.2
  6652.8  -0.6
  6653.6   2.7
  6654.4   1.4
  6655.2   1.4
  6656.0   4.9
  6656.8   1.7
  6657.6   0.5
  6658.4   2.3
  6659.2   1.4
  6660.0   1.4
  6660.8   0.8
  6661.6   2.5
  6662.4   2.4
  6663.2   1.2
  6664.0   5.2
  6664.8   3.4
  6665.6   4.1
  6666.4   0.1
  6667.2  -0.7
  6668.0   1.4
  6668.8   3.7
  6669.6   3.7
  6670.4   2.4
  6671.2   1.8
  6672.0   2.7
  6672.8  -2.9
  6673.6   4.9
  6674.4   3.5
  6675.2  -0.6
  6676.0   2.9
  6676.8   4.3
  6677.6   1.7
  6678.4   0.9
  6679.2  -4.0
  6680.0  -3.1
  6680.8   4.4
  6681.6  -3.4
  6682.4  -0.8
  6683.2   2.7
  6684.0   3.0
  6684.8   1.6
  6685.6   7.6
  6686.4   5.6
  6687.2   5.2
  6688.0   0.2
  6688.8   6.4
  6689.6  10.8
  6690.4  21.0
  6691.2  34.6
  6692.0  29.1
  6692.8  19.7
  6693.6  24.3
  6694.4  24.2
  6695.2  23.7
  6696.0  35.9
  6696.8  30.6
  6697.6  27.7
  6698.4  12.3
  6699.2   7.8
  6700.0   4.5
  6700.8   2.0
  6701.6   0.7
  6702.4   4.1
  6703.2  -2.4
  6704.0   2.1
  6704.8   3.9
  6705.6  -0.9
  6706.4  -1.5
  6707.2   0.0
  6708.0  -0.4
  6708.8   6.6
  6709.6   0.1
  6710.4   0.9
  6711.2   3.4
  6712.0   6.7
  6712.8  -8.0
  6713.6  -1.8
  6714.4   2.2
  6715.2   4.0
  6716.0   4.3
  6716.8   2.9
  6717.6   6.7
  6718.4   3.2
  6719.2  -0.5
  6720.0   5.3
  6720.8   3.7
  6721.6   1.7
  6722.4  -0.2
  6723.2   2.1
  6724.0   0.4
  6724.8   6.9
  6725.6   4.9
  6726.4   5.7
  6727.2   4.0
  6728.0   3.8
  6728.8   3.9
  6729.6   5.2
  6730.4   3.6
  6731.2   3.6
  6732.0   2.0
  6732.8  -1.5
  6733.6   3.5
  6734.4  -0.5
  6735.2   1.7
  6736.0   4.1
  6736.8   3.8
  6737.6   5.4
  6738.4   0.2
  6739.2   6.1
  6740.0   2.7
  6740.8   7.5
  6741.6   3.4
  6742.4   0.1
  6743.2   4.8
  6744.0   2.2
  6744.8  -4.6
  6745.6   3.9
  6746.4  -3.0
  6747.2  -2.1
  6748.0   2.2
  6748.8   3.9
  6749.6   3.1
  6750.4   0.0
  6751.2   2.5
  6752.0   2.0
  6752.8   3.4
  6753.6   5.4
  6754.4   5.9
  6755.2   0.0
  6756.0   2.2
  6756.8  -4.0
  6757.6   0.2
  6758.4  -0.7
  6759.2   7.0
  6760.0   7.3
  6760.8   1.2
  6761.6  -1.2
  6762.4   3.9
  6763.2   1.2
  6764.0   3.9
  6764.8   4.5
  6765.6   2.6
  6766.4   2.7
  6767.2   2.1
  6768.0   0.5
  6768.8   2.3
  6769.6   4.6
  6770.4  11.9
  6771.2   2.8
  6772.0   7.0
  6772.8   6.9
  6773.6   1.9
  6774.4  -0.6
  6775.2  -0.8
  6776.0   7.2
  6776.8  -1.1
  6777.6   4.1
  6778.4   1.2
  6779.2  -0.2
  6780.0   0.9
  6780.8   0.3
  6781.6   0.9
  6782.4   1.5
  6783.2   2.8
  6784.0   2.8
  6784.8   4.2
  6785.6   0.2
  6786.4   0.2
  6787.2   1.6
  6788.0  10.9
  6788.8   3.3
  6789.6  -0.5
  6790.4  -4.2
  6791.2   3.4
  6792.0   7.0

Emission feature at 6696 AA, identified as [O II]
